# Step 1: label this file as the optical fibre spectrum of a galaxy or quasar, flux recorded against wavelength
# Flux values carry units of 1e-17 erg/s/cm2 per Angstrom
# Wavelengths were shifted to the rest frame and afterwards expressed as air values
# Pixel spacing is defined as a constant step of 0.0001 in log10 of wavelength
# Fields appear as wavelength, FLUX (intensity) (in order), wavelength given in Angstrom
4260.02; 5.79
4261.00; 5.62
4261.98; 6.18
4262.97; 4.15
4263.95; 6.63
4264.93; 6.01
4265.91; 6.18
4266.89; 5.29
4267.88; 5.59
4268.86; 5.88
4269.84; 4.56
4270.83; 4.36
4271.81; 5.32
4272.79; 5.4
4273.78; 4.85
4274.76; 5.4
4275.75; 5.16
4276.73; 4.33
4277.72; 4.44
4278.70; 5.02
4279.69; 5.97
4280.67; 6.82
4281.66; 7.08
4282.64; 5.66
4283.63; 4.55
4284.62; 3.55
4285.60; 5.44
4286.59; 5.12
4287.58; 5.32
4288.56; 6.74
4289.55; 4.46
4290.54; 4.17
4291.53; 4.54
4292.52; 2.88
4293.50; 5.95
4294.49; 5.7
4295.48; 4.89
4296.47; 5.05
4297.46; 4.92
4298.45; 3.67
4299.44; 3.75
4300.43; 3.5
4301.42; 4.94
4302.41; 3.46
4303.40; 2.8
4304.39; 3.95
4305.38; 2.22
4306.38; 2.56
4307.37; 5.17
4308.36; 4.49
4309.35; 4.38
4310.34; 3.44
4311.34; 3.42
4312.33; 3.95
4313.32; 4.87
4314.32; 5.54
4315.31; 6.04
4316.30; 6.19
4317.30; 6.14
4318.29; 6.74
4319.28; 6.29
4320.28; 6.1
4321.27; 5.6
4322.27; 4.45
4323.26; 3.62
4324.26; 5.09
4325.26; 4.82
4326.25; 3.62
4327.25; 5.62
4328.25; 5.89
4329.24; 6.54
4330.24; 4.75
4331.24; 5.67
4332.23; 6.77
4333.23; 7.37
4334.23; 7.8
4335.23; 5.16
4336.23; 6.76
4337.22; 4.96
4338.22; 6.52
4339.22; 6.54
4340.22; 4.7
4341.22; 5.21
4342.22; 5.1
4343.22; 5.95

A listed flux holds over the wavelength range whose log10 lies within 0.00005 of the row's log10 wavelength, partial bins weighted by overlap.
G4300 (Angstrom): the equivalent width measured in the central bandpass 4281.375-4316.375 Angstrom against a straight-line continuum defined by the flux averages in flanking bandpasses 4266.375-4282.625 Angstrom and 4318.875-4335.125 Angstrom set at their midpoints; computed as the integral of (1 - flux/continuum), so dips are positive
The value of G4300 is 6.0 Angstrom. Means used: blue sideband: 5.35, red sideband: 5.61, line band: 4.53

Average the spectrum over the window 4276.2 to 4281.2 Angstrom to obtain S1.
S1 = 5.33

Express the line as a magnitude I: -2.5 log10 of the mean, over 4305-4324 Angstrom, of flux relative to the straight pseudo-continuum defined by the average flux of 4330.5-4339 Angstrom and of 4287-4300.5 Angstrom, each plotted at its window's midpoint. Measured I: 0.16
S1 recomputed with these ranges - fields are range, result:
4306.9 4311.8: 4.18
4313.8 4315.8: 5.77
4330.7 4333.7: 6.58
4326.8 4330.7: 5.71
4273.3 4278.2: 4.84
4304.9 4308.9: 3.62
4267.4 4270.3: 5.36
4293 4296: 5.51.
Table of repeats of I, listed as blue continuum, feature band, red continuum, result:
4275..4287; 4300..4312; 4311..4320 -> 0.42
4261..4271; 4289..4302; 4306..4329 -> 0.16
